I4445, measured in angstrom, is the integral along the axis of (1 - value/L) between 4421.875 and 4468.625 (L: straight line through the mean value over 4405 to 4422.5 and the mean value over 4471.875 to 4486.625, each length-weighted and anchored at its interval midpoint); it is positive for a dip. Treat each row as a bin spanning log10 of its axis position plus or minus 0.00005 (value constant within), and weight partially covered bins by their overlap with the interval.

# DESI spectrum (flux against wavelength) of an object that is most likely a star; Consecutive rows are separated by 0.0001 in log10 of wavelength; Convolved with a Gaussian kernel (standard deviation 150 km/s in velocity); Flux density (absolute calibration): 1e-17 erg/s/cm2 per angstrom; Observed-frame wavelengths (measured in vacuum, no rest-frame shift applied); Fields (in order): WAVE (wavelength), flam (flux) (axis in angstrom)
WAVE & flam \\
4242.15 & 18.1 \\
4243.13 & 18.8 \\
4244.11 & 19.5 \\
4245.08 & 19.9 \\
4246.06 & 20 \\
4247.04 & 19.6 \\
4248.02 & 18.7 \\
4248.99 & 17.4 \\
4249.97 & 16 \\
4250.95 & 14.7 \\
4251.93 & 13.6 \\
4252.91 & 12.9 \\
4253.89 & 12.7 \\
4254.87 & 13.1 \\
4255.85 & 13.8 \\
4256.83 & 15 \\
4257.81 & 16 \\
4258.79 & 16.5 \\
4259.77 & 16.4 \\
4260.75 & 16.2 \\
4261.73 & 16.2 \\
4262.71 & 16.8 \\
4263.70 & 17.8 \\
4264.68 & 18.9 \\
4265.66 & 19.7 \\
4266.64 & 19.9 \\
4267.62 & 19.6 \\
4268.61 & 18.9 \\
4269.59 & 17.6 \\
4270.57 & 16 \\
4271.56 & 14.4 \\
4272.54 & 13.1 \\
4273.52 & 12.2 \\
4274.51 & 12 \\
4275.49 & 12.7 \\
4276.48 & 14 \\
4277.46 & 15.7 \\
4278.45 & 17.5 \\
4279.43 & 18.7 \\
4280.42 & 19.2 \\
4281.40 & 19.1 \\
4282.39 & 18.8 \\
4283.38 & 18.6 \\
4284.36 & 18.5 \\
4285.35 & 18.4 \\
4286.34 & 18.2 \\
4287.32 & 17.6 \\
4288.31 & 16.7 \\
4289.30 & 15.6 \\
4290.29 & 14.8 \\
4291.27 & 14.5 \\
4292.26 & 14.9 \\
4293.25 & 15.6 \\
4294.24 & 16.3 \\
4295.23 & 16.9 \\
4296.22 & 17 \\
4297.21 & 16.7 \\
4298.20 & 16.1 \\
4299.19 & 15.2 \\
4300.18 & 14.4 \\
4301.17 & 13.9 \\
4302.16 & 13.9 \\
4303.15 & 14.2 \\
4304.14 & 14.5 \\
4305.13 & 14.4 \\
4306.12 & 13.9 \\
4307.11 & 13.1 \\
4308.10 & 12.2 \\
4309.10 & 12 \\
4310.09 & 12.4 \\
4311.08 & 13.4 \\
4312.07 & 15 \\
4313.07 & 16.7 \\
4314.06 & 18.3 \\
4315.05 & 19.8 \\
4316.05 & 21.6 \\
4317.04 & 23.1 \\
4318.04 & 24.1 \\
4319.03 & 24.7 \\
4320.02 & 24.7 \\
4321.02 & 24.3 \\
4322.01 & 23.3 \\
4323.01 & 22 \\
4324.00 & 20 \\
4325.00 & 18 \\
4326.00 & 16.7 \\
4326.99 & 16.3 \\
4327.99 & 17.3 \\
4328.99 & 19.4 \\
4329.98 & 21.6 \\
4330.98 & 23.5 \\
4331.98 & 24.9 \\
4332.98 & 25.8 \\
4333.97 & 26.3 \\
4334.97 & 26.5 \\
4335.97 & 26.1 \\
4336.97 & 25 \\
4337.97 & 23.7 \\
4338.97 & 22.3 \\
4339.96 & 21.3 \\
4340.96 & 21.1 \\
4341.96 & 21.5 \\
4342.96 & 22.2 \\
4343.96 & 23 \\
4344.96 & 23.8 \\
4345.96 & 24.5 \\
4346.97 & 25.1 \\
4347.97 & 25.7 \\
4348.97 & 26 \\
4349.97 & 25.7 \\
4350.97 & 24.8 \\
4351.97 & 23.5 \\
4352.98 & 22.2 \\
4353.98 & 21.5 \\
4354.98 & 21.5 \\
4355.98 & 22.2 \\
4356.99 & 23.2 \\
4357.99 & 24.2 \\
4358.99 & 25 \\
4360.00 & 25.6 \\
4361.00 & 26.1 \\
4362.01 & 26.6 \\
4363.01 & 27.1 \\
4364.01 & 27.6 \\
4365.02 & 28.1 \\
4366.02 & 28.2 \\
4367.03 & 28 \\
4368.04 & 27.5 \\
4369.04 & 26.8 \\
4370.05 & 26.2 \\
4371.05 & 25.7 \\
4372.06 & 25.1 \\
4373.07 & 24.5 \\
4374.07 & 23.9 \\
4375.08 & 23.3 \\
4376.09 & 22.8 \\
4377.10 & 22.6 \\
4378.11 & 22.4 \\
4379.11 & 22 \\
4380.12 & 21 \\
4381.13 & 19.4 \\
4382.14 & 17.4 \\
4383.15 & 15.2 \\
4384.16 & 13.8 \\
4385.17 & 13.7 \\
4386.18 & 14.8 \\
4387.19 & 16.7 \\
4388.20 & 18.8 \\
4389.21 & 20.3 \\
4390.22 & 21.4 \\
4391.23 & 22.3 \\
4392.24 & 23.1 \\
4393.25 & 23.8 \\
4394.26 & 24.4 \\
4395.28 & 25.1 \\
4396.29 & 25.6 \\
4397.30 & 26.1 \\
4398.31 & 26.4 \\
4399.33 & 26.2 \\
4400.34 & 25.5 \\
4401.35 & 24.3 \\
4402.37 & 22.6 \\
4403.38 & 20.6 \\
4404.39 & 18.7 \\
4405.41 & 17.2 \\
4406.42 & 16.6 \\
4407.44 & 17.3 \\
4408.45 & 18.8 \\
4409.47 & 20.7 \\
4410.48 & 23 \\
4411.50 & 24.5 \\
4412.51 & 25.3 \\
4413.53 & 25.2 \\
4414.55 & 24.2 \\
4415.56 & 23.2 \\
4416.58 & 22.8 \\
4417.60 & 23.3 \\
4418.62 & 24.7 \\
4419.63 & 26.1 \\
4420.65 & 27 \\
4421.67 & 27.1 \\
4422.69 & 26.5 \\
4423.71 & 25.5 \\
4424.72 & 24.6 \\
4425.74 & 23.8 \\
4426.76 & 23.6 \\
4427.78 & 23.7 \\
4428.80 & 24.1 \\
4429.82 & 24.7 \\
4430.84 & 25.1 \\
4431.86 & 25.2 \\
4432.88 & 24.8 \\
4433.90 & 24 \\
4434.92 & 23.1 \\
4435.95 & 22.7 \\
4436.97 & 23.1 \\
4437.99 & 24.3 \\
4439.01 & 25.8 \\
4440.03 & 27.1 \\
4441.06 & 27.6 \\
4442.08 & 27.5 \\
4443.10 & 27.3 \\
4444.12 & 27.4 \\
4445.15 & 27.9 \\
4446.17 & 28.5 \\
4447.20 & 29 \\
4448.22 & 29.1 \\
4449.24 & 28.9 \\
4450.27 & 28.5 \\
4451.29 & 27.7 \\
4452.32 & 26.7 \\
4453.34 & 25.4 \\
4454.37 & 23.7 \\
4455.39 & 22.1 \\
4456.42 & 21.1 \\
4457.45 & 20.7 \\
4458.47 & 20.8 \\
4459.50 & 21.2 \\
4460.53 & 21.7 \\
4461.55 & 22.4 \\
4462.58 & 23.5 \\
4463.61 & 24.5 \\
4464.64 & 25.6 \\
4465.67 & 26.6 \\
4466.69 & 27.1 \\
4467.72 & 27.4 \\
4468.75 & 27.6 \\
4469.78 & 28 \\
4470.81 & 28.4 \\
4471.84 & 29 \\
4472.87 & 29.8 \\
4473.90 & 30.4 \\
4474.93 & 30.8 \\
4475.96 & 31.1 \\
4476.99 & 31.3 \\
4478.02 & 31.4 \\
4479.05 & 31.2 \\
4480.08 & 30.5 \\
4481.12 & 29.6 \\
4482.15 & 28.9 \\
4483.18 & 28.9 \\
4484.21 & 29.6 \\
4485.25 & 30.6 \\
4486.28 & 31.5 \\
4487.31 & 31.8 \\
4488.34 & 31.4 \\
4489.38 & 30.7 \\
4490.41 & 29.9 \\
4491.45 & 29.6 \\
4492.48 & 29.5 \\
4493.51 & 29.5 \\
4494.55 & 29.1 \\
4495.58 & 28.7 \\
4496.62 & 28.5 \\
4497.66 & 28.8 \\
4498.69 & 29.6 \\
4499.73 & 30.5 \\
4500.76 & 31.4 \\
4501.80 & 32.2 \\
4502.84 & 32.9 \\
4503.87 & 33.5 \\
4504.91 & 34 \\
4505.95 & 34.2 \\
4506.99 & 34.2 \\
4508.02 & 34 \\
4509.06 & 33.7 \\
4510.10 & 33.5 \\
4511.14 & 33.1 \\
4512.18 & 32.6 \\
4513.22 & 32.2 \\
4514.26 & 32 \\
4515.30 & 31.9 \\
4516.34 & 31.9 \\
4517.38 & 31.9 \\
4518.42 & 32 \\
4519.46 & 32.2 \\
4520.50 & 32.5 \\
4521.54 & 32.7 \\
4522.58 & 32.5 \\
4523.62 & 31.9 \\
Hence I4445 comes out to 2.1 angstrom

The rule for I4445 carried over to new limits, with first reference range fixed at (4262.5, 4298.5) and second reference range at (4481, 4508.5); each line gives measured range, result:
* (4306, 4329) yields 0.87 angstrom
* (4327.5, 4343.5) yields -2.10 angstrom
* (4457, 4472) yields 2.09 angstrom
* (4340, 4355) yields -1.64 angstrom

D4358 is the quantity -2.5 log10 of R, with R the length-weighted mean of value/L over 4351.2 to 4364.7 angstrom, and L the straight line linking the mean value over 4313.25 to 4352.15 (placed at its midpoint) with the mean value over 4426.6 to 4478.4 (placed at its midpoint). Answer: -0.04 mag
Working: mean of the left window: 22.7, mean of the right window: 26.1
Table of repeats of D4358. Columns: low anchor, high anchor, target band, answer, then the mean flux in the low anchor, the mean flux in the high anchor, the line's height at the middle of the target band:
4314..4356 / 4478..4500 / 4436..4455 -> 0.04 mag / 22.7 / 29.9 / 27.9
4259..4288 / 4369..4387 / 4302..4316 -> 0.23 mag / 17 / 20.9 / 18.3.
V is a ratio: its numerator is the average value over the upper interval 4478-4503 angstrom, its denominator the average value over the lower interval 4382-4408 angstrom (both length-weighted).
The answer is 1.46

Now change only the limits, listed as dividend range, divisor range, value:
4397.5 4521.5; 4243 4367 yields 1.42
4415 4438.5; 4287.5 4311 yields 1.66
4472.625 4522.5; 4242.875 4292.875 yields 1.89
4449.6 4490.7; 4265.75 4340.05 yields 1.52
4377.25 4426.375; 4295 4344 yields 1.15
